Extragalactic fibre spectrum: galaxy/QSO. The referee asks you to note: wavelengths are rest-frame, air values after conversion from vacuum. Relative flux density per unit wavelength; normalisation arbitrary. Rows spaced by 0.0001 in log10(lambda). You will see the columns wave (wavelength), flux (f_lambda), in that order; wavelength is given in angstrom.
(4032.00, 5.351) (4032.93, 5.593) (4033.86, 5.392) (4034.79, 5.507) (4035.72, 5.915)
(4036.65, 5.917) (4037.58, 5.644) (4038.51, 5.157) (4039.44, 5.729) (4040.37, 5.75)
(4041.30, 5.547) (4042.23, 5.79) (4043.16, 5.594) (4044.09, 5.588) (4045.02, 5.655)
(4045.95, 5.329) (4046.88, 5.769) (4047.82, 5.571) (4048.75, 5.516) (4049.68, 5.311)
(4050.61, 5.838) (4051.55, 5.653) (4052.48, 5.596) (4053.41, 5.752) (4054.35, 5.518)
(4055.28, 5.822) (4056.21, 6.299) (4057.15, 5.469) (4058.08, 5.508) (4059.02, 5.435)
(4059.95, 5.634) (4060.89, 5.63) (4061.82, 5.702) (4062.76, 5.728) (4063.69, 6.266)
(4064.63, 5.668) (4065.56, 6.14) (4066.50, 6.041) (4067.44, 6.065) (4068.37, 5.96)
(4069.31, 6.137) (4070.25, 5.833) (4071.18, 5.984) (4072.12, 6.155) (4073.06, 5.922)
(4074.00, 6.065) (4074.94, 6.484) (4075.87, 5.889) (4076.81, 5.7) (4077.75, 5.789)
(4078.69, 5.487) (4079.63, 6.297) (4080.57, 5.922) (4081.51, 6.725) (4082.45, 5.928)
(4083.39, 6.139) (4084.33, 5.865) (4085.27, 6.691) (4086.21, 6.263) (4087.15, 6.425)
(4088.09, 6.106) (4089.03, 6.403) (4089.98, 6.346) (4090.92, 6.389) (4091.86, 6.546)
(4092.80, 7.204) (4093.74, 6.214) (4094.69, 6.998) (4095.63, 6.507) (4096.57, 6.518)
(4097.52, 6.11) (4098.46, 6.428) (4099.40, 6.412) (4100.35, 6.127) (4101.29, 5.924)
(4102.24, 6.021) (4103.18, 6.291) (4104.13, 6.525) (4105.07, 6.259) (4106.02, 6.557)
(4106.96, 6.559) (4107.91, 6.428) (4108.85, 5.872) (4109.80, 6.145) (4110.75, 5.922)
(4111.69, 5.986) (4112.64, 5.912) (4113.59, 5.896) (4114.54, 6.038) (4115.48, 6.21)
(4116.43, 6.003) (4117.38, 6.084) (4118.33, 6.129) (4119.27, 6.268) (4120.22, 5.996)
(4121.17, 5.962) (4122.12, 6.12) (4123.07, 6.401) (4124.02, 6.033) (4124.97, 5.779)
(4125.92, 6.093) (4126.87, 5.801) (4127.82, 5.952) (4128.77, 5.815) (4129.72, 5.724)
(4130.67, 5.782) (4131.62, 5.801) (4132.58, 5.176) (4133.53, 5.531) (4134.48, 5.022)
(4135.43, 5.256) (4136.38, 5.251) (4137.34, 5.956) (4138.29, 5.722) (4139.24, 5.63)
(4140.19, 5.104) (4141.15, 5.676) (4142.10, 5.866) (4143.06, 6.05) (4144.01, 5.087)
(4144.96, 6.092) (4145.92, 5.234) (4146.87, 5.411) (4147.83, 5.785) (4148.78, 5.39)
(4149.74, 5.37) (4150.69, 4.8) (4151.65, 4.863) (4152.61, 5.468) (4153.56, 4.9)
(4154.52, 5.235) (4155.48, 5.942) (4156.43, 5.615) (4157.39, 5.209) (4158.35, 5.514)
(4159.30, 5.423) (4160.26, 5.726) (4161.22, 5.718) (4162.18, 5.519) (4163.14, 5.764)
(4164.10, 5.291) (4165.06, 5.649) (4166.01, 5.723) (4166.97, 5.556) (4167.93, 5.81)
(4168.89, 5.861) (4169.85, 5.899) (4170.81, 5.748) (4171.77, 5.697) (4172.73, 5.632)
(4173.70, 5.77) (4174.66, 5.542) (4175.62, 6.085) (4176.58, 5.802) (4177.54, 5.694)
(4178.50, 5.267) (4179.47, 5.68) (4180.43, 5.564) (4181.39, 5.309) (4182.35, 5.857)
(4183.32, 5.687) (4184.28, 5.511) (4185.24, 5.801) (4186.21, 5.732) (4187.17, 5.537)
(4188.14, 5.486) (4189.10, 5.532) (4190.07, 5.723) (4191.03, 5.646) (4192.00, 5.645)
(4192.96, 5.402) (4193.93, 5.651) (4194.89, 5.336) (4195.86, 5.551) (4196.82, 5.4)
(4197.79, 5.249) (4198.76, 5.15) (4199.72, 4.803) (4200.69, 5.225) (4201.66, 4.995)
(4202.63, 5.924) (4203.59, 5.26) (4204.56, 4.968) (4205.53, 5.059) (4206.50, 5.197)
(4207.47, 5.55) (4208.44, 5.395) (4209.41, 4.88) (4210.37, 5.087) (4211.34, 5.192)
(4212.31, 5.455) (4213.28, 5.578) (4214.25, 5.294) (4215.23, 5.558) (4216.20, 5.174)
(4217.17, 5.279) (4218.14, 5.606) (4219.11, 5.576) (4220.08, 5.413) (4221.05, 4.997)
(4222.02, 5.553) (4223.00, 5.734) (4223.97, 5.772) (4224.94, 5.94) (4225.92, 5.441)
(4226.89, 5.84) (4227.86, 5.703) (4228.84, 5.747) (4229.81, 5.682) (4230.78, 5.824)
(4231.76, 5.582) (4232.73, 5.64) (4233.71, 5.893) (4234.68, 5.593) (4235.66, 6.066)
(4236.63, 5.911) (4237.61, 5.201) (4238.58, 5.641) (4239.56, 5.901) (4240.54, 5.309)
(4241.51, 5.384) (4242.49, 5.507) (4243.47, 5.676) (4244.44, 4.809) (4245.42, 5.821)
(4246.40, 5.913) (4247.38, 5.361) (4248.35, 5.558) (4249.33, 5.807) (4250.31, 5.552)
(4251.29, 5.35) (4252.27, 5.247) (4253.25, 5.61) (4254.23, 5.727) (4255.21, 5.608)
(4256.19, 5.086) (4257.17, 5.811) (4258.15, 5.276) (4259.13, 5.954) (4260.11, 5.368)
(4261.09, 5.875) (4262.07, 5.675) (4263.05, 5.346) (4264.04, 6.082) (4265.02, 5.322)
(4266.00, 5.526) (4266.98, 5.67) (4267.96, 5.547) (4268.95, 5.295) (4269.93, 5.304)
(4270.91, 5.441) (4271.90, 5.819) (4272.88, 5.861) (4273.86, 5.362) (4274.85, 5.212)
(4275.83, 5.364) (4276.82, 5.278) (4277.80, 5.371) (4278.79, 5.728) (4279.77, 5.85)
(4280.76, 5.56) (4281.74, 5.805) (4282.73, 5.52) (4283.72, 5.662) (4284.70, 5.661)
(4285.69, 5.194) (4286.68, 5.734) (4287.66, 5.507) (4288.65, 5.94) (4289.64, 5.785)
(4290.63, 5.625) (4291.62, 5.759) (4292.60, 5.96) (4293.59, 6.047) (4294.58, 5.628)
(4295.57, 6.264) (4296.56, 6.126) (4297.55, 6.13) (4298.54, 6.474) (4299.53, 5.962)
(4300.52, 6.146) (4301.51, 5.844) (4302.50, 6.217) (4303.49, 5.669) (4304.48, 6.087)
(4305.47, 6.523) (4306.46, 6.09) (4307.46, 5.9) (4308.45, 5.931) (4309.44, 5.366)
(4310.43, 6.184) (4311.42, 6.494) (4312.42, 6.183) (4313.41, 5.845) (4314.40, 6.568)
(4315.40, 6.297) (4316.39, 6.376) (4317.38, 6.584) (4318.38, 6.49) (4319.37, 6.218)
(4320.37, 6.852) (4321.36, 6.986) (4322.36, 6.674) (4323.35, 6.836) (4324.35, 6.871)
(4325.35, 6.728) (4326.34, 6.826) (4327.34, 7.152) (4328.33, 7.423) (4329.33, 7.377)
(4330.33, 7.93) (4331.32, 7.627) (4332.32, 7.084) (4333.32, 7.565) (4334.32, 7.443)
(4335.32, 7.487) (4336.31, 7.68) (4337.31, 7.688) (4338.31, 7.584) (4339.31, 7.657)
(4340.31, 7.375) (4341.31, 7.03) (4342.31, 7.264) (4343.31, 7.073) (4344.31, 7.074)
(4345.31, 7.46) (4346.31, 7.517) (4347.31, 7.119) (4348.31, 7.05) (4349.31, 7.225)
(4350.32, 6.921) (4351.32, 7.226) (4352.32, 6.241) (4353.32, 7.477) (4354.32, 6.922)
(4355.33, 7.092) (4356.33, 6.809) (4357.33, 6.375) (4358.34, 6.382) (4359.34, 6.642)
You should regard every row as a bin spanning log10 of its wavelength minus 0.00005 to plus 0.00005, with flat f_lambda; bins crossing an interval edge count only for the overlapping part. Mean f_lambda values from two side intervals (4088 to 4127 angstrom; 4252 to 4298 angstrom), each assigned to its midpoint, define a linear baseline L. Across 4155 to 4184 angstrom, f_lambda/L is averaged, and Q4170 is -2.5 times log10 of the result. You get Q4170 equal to 0.066 mag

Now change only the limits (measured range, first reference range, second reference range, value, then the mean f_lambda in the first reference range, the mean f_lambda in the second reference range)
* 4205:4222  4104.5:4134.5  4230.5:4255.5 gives 0.07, 5.99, 5.59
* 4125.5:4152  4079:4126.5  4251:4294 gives 0.10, 6.24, 5.59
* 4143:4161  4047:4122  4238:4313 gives 0.10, 6.06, 5.7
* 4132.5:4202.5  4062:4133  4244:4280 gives 0.07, 6.12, 5.53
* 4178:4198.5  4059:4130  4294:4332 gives 0.13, 6.12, 6.45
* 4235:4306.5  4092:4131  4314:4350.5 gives 0.21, 6.18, 7.11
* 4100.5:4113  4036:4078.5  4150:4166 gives -0.11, 5.77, 5.43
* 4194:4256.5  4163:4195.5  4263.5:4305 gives 0.04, 5.64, 5.72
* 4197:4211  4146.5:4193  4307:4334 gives 0.12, 5.57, 6.69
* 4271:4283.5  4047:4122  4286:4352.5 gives 0.17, 6.06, 6.63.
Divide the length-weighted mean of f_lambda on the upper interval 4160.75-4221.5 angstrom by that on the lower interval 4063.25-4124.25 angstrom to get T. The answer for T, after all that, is 0.89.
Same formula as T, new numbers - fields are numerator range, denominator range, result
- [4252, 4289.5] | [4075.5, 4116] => 0.89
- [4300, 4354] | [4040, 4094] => 1.15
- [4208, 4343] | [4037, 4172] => 1.02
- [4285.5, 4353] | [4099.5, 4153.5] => 1.14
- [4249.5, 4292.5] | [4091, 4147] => 0.93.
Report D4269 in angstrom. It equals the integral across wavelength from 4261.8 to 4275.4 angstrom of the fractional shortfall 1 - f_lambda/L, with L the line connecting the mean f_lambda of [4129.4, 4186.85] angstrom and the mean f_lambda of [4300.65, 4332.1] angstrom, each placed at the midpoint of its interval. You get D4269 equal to 1.5 angstrom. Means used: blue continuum 5.56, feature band 5.53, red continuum 6.52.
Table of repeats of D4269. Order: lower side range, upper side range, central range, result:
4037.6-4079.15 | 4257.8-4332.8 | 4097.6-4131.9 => -1.6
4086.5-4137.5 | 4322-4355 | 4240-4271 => 5.9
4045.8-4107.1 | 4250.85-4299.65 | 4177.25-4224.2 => 3.0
